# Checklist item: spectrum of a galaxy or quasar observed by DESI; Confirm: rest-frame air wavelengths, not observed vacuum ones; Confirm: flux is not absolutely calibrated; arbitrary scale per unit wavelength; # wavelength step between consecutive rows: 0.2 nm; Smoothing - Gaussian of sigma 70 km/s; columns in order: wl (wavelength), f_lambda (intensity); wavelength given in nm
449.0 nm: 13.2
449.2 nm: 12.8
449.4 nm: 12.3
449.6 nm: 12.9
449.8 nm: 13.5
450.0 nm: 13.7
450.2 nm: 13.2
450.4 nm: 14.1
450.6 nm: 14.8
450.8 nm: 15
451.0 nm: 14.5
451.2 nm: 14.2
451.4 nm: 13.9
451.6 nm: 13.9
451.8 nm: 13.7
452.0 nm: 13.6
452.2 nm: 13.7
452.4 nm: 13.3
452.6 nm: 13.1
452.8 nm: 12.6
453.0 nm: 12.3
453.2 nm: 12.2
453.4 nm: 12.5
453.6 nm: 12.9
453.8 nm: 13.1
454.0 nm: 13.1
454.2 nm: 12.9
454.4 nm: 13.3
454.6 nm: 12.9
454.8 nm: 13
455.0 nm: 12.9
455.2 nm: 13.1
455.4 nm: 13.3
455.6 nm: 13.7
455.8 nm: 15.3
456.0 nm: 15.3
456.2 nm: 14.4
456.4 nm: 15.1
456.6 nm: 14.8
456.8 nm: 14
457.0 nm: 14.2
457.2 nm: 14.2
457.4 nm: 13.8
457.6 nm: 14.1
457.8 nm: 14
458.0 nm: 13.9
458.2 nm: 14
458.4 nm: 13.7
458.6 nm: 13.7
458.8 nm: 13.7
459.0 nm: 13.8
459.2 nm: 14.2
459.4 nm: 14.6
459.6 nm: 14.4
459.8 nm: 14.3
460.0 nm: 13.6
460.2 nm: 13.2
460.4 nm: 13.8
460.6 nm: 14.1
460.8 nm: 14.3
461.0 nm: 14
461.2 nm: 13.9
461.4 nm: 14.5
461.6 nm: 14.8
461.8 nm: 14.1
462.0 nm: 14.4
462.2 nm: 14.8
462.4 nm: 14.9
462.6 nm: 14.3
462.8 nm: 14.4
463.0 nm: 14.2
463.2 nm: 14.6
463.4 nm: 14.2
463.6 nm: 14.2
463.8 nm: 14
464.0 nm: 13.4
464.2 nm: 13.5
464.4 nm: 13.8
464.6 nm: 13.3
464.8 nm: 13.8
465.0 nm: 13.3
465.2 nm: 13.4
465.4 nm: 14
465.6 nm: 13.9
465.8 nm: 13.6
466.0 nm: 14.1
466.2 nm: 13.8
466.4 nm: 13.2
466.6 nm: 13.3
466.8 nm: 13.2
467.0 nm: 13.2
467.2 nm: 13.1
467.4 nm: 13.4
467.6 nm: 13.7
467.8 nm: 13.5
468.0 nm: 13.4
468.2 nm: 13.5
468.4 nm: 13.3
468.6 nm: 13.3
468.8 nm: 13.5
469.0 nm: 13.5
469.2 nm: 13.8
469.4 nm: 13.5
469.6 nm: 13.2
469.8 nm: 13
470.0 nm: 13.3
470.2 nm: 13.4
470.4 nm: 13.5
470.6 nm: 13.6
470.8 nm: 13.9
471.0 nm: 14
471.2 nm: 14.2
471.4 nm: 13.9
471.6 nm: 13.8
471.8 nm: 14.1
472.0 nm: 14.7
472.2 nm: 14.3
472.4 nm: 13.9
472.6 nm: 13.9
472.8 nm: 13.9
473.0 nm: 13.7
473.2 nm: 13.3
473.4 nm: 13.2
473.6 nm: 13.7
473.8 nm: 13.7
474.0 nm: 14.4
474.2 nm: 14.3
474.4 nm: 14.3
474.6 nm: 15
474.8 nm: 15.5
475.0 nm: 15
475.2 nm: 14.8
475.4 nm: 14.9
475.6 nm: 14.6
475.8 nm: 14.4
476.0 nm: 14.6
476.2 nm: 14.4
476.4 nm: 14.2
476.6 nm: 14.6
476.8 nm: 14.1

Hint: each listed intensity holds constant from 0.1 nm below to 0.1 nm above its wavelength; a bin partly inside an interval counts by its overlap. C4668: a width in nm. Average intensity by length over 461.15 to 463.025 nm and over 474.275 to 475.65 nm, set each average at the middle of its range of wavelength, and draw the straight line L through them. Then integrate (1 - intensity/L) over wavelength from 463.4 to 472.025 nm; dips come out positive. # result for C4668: 0.61 nm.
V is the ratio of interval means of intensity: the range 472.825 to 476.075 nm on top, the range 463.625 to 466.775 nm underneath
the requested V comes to 1.05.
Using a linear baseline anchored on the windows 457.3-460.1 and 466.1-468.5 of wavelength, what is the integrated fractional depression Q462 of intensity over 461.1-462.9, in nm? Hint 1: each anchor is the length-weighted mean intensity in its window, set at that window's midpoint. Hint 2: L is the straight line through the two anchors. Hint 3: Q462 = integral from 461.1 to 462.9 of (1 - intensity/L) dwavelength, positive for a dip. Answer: -0.09 nm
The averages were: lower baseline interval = 14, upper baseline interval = 13.4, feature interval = 14.5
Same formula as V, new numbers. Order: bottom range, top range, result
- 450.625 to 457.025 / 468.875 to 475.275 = 1.02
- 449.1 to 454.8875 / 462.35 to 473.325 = 1.03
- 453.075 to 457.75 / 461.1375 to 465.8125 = 1.03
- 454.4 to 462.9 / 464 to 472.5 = 0.97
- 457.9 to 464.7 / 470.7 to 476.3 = 1.01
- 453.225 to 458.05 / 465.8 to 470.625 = 0.98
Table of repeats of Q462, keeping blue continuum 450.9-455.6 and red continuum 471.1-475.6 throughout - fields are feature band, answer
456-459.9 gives -0.210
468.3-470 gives 0.076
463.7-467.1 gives 0.061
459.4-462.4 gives -0.131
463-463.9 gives -0.034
